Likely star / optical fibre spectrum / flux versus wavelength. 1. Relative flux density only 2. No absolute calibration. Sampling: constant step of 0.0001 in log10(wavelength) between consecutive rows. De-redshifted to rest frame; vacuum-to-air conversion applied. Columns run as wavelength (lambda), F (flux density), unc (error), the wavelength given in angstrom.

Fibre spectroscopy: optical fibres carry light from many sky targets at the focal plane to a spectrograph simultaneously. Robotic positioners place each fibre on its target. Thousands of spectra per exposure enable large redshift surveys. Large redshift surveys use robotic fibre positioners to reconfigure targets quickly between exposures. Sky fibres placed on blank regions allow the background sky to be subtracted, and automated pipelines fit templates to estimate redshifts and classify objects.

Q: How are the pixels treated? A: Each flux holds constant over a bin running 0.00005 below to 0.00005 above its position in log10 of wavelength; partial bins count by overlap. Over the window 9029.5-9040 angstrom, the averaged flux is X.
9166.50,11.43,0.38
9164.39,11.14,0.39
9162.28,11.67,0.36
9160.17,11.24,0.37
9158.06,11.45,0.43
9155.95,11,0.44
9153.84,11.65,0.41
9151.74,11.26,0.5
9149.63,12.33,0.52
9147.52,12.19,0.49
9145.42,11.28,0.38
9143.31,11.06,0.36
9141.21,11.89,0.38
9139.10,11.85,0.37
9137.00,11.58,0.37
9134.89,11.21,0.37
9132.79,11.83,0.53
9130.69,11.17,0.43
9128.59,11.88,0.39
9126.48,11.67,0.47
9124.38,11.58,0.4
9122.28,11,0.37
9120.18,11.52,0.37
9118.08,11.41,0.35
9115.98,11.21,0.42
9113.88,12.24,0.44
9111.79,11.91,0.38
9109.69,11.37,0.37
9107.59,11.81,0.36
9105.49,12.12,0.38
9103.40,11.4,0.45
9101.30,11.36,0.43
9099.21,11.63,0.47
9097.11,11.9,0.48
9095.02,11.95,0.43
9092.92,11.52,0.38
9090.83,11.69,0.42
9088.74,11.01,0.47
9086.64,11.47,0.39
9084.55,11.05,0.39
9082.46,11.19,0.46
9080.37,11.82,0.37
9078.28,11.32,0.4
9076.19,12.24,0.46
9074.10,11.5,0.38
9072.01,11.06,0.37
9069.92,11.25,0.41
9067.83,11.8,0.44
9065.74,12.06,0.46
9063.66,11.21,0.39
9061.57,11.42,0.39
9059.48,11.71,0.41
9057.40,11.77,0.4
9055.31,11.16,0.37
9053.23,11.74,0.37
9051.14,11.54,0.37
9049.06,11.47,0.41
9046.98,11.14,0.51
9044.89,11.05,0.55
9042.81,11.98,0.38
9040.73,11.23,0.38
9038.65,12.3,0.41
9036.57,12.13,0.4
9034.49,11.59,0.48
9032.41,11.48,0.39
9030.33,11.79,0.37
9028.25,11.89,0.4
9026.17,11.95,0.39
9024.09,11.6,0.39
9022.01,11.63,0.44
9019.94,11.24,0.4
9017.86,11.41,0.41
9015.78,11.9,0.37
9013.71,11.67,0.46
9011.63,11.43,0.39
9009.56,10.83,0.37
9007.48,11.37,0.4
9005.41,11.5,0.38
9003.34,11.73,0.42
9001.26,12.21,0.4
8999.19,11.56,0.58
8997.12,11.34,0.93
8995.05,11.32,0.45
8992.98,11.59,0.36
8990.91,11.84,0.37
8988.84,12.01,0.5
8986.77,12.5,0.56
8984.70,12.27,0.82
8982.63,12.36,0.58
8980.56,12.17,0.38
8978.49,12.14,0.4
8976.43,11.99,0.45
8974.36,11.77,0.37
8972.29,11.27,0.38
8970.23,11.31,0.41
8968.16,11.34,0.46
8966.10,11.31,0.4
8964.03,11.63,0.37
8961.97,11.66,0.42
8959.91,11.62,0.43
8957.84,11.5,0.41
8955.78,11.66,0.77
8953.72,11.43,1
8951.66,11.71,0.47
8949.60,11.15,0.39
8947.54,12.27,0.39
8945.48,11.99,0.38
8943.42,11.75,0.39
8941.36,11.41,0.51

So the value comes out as 11.8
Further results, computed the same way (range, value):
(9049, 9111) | 11.6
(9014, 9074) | 11.6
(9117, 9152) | 11.6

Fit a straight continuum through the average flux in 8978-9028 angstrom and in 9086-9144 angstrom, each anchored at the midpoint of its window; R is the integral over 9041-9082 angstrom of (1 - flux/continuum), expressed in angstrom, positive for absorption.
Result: 0.44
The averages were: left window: 11.7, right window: 11.6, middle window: 11.5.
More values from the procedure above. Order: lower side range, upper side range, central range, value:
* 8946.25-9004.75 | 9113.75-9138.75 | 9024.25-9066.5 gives 0.0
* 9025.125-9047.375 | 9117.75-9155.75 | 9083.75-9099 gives 0.1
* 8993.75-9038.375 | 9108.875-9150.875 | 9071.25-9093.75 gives 0.3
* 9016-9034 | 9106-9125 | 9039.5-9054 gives 0.2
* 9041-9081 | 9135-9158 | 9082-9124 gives 0.0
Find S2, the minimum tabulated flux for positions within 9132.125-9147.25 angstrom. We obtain 11.06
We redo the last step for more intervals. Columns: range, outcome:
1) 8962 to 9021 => 10.83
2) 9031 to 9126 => 11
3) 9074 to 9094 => 11.01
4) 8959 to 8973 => 11.27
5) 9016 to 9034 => 11.24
